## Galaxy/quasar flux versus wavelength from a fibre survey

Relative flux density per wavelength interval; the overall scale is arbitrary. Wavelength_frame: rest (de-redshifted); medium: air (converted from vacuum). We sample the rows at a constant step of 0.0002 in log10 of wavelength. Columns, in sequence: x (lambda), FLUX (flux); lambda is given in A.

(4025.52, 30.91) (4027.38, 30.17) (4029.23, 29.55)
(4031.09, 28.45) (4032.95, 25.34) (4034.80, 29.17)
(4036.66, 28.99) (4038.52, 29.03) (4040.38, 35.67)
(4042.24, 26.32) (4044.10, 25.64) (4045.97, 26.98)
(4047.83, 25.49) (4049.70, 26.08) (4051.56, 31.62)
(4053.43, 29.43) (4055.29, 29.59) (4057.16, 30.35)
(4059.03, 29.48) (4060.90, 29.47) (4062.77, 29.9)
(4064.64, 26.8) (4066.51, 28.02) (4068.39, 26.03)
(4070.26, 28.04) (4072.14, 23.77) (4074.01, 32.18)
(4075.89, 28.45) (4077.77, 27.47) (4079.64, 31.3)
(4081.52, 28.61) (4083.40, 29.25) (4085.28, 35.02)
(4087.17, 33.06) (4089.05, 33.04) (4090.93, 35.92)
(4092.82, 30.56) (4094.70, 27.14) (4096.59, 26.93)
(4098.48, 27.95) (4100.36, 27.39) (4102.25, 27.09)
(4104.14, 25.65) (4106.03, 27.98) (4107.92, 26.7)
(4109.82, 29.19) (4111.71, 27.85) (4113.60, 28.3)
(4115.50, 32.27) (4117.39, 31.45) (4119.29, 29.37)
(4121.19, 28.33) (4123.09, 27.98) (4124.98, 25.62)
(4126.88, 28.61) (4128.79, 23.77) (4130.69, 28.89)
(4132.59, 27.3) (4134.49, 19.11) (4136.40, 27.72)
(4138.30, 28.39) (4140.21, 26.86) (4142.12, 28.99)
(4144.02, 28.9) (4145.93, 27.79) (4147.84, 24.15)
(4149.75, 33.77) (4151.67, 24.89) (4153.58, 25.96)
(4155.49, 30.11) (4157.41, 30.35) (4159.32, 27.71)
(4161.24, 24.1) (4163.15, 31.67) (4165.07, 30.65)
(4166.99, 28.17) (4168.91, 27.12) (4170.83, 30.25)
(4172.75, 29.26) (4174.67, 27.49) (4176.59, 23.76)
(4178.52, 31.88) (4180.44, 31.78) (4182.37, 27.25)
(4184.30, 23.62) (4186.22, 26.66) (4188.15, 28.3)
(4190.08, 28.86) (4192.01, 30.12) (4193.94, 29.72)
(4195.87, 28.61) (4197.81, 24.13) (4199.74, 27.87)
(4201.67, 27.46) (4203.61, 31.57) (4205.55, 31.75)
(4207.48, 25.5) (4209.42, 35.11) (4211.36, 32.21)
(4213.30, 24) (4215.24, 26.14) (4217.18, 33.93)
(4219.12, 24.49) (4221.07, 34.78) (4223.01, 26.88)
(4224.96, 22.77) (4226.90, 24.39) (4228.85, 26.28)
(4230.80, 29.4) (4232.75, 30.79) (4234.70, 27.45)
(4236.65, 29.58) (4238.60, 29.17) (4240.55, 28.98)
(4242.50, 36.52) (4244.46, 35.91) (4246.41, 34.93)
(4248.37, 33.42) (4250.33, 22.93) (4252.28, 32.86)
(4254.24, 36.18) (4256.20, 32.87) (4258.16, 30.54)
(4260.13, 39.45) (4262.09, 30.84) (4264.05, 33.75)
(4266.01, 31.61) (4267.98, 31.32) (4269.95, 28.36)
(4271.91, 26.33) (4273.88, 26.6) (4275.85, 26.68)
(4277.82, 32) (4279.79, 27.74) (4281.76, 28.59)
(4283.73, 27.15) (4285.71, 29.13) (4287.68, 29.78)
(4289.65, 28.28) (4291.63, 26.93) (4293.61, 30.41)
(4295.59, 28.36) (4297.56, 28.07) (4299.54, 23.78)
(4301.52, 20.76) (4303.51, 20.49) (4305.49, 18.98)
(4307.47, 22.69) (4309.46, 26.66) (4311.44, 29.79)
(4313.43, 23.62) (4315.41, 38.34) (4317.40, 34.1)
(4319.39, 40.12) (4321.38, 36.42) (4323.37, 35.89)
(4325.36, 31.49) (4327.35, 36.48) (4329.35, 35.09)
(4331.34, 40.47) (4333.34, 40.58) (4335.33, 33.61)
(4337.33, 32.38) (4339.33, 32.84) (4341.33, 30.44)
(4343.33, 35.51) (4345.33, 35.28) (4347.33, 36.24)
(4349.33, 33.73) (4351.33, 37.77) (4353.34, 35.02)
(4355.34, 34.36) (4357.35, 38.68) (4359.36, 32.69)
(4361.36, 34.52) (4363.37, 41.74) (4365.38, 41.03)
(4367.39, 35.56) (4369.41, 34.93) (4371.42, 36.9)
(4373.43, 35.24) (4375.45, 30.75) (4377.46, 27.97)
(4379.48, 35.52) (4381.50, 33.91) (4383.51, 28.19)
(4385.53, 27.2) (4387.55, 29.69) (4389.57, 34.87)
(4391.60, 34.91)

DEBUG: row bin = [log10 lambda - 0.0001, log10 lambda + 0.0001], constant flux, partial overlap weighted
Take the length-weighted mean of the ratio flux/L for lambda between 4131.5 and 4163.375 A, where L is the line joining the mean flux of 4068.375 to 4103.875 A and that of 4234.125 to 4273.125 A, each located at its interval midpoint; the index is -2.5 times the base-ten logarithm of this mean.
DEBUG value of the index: 0.11 mag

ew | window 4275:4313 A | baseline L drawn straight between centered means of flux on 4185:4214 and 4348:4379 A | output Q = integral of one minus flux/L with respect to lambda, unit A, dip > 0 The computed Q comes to 7.0 A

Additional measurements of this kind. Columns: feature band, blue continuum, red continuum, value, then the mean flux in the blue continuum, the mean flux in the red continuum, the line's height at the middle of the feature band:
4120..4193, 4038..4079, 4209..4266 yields 4.5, 28.5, 30.6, 29.6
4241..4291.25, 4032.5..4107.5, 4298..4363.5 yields 1.3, 28.9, 32.6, 31.7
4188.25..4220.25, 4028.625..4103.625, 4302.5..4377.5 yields 2.6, 29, 33.7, 31.4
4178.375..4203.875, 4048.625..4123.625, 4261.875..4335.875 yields 1.2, 29.1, 30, 29.6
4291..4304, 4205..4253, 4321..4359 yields 2.9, 29.6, 35.3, 33.1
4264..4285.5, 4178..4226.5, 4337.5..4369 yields 2.0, 28.5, 35.6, 31.9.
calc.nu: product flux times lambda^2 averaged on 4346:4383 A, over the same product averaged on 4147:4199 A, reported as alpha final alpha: 1.37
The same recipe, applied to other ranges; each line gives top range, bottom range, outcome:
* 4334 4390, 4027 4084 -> 1.38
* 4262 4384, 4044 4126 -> 1.24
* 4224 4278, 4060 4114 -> 1.14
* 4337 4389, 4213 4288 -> 1.20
